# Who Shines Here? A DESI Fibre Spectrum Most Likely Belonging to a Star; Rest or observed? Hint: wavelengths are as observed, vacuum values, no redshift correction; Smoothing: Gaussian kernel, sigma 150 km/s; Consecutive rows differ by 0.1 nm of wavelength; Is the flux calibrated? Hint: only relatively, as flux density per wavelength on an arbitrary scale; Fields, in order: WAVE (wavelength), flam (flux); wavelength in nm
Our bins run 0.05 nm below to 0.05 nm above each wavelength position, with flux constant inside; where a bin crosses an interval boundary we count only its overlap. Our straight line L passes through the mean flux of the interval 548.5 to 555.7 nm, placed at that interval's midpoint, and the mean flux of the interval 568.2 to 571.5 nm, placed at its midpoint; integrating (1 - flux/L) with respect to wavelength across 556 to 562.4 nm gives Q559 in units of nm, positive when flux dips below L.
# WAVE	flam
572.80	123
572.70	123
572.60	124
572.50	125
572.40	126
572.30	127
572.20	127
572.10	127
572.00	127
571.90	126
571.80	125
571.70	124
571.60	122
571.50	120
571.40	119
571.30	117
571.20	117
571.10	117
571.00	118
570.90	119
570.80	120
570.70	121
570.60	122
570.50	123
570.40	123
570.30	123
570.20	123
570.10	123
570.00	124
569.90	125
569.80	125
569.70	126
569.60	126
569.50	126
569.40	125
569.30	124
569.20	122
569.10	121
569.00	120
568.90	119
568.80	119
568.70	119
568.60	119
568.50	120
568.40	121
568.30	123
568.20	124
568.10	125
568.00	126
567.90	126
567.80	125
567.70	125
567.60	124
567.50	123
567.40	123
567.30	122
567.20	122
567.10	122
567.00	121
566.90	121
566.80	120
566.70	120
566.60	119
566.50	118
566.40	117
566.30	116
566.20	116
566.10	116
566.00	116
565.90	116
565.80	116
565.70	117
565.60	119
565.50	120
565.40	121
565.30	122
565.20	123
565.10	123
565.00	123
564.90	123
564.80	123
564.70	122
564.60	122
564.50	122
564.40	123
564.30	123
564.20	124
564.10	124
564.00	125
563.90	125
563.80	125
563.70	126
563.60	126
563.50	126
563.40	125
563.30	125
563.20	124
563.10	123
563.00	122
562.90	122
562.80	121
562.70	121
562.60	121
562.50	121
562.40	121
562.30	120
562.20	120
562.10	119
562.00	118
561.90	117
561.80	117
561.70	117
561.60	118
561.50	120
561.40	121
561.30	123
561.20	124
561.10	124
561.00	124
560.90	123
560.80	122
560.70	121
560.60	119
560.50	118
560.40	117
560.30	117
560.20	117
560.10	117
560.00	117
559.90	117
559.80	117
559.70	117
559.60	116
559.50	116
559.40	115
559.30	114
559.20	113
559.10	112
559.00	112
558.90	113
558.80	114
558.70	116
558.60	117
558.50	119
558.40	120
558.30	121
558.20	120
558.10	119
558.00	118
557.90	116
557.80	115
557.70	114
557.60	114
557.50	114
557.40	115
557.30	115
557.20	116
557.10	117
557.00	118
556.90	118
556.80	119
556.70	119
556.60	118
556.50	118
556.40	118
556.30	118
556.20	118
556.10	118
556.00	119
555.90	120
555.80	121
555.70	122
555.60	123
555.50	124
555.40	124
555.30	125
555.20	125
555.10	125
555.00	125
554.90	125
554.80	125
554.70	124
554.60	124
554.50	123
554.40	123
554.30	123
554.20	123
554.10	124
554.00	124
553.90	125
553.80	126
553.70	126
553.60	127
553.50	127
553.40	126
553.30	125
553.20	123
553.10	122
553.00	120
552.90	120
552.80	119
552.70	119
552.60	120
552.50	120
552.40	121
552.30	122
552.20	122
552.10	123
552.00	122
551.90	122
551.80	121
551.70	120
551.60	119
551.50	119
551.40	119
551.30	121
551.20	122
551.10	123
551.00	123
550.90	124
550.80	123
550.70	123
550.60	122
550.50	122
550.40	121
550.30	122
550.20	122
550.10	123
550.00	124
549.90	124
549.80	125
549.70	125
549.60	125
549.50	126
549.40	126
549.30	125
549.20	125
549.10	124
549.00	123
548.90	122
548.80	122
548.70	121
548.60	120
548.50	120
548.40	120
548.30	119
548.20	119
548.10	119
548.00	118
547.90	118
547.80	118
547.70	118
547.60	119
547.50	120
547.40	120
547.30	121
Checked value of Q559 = 0.24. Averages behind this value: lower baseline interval 123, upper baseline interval 122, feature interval 118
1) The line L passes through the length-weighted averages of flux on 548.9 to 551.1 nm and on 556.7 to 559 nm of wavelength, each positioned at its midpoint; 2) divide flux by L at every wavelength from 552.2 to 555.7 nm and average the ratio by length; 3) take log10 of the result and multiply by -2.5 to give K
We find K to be -0.03 mag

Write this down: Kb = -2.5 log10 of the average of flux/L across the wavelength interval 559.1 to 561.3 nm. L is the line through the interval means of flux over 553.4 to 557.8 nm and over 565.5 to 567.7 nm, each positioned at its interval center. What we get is 0.02 mag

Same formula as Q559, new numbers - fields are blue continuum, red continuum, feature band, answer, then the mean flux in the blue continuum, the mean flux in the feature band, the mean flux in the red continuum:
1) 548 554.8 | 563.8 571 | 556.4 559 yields 0.11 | 122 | 117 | 122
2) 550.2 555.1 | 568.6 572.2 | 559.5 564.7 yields 0.06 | 123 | 121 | 122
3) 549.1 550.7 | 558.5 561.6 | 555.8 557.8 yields 0.04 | 124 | 117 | 118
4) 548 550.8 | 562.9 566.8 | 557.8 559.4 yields 0.07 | 122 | 116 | 121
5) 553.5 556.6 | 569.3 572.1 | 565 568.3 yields 0.05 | 123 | 121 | 123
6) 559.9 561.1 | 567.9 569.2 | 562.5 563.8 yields -0.04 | 119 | 123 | 122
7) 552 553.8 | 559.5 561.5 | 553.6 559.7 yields 0.08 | 123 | 119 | 119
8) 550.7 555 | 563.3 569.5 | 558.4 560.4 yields 0.11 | 123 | 116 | 122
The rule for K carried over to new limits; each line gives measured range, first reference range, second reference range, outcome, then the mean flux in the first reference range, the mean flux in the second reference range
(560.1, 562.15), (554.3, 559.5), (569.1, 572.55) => 0.00 mag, 119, 123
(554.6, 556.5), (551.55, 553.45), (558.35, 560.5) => -0.03 mag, 121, 116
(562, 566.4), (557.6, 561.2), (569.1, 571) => -0.01 mag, 117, 123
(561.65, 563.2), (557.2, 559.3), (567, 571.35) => -0.02 mag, 116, 122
